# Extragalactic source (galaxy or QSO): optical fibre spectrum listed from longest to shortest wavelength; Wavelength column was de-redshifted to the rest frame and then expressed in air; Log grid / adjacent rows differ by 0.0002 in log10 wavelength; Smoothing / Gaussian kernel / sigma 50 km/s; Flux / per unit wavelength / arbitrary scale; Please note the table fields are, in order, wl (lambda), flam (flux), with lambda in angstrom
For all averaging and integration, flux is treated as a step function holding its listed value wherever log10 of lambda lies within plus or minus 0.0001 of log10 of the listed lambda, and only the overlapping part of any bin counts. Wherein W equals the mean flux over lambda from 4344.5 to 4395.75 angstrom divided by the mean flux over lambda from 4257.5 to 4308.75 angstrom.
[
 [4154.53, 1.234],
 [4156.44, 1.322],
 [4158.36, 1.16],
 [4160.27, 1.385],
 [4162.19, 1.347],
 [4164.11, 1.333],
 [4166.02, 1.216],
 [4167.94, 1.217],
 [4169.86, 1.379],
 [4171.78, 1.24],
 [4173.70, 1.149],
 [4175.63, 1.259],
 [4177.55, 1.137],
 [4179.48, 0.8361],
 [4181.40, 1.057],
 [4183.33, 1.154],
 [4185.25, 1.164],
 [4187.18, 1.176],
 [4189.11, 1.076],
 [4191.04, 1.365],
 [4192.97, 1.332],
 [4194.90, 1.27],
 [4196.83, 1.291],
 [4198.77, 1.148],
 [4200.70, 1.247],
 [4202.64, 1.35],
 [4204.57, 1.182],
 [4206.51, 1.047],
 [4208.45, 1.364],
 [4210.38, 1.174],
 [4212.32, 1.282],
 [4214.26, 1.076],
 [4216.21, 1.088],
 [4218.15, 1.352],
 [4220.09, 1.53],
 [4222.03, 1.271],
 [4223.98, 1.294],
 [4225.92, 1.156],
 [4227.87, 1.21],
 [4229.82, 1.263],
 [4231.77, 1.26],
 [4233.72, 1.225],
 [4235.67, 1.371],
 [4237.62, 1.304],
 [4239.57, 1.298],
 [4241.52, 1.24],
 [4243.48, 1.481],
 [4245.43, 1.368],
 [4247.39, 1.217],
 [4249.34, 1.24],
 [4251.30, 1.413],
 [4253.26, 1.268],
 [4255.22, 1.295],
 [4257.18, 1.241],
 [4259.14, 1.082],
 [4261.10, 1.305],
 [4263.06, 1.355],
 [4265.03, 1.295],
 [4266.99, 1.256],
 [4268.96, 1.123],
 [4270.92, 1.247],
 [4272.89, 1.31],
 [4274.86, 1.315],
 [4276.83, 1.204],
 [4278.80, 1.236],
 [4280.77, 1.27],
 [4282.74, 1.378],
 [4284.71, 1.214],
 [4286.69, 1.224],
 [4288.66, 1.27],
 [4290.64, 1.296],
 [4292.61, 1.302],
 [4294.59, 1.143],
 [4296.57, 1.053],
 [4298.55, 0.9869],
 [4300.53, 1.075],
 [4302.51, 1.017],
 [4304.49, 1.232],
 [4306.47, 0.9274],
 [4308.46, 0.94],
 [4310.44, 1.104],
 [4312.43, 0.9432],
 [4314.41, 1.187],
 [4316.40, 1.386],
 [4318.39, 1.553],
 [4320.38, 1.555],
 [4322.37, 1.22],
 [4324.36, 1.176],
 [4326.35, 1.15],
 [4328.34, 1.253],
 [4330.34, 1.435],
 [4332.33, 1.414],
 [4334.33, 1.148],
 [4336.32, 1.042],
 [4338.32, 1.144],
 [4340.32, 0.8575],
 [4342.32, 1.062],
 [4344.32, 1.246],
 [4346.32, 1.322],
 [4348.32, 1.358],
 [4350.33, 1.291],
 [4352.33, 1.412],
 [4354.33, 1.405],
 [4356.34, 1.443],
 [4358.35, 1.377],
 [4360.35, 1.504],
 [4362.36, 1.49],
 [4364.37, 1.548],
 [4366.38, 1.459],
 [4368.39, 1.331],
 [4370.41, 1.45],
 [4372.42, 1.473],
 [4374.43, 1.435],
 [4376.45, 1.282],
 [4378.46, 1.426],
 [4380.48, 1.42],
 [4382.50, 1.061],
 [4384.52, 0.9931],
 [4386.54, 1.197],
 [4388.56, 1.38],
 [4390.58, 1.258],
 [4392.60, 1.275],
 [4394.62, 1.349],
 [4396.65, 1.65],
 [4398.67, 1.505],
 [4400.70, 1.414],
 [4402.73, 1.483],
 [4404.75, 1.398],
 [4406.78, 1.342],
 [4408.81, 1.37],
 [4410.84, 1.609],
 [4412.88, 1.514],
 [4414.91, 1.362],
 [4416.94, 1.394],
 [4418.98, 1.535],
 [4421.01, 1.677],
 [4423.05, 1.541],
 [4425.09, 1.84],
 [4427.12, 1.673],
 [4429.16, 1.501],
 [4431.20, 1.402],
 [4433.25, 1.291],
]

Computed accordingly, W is 1.1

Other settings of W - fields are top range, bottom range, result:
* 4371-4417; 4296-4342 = 1.18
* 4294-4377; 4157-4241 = 1.02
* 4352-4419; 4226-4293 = 1.10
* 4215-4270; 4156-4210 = 1.05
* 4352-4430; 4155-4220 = 1.17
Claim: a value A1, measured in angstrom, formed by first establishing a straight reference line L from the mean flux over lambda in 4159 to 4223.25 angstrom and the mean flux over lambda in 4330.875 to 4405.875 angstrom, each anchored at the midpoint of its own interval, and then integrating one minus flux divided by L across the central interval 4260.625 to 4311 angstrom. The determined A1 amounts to 3.5 angstrom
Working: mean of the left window 1.23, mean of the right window 1.33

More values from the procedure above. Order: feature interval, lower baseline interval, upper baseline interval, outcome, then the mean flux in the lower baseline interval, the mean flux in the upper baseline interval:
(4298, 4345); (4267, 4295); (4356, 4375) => 6.2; 1.25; 1.45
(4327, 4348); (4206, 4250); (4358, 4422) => 2.5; 1.27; 1.41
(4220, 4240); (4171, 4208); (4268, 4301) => -1.3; 1.19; 1.22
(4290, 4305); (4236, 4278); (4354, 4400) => 2.1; 1.28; 1.38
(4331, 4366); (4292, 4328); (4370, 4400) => -1.2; 1.16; 1.34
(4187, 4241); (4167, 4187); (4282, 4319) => -4.2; 1.16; 1.16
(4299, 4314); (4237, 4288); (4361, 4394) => 3.0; 1.28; 1.34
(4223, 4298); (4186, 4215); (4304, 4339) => -2.6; 1.23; 1.21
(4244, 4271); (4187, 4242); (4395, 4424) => 0.7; 1.25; 1.48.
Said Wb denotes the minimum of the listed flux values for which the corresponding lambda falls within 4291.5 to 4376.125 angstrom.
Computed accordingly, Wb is 0.8575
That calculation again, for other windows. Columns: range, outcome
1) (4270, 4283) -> 1.204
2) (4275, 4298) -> 1.053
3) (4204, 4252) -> 1.047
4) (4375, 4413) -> 0.9931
